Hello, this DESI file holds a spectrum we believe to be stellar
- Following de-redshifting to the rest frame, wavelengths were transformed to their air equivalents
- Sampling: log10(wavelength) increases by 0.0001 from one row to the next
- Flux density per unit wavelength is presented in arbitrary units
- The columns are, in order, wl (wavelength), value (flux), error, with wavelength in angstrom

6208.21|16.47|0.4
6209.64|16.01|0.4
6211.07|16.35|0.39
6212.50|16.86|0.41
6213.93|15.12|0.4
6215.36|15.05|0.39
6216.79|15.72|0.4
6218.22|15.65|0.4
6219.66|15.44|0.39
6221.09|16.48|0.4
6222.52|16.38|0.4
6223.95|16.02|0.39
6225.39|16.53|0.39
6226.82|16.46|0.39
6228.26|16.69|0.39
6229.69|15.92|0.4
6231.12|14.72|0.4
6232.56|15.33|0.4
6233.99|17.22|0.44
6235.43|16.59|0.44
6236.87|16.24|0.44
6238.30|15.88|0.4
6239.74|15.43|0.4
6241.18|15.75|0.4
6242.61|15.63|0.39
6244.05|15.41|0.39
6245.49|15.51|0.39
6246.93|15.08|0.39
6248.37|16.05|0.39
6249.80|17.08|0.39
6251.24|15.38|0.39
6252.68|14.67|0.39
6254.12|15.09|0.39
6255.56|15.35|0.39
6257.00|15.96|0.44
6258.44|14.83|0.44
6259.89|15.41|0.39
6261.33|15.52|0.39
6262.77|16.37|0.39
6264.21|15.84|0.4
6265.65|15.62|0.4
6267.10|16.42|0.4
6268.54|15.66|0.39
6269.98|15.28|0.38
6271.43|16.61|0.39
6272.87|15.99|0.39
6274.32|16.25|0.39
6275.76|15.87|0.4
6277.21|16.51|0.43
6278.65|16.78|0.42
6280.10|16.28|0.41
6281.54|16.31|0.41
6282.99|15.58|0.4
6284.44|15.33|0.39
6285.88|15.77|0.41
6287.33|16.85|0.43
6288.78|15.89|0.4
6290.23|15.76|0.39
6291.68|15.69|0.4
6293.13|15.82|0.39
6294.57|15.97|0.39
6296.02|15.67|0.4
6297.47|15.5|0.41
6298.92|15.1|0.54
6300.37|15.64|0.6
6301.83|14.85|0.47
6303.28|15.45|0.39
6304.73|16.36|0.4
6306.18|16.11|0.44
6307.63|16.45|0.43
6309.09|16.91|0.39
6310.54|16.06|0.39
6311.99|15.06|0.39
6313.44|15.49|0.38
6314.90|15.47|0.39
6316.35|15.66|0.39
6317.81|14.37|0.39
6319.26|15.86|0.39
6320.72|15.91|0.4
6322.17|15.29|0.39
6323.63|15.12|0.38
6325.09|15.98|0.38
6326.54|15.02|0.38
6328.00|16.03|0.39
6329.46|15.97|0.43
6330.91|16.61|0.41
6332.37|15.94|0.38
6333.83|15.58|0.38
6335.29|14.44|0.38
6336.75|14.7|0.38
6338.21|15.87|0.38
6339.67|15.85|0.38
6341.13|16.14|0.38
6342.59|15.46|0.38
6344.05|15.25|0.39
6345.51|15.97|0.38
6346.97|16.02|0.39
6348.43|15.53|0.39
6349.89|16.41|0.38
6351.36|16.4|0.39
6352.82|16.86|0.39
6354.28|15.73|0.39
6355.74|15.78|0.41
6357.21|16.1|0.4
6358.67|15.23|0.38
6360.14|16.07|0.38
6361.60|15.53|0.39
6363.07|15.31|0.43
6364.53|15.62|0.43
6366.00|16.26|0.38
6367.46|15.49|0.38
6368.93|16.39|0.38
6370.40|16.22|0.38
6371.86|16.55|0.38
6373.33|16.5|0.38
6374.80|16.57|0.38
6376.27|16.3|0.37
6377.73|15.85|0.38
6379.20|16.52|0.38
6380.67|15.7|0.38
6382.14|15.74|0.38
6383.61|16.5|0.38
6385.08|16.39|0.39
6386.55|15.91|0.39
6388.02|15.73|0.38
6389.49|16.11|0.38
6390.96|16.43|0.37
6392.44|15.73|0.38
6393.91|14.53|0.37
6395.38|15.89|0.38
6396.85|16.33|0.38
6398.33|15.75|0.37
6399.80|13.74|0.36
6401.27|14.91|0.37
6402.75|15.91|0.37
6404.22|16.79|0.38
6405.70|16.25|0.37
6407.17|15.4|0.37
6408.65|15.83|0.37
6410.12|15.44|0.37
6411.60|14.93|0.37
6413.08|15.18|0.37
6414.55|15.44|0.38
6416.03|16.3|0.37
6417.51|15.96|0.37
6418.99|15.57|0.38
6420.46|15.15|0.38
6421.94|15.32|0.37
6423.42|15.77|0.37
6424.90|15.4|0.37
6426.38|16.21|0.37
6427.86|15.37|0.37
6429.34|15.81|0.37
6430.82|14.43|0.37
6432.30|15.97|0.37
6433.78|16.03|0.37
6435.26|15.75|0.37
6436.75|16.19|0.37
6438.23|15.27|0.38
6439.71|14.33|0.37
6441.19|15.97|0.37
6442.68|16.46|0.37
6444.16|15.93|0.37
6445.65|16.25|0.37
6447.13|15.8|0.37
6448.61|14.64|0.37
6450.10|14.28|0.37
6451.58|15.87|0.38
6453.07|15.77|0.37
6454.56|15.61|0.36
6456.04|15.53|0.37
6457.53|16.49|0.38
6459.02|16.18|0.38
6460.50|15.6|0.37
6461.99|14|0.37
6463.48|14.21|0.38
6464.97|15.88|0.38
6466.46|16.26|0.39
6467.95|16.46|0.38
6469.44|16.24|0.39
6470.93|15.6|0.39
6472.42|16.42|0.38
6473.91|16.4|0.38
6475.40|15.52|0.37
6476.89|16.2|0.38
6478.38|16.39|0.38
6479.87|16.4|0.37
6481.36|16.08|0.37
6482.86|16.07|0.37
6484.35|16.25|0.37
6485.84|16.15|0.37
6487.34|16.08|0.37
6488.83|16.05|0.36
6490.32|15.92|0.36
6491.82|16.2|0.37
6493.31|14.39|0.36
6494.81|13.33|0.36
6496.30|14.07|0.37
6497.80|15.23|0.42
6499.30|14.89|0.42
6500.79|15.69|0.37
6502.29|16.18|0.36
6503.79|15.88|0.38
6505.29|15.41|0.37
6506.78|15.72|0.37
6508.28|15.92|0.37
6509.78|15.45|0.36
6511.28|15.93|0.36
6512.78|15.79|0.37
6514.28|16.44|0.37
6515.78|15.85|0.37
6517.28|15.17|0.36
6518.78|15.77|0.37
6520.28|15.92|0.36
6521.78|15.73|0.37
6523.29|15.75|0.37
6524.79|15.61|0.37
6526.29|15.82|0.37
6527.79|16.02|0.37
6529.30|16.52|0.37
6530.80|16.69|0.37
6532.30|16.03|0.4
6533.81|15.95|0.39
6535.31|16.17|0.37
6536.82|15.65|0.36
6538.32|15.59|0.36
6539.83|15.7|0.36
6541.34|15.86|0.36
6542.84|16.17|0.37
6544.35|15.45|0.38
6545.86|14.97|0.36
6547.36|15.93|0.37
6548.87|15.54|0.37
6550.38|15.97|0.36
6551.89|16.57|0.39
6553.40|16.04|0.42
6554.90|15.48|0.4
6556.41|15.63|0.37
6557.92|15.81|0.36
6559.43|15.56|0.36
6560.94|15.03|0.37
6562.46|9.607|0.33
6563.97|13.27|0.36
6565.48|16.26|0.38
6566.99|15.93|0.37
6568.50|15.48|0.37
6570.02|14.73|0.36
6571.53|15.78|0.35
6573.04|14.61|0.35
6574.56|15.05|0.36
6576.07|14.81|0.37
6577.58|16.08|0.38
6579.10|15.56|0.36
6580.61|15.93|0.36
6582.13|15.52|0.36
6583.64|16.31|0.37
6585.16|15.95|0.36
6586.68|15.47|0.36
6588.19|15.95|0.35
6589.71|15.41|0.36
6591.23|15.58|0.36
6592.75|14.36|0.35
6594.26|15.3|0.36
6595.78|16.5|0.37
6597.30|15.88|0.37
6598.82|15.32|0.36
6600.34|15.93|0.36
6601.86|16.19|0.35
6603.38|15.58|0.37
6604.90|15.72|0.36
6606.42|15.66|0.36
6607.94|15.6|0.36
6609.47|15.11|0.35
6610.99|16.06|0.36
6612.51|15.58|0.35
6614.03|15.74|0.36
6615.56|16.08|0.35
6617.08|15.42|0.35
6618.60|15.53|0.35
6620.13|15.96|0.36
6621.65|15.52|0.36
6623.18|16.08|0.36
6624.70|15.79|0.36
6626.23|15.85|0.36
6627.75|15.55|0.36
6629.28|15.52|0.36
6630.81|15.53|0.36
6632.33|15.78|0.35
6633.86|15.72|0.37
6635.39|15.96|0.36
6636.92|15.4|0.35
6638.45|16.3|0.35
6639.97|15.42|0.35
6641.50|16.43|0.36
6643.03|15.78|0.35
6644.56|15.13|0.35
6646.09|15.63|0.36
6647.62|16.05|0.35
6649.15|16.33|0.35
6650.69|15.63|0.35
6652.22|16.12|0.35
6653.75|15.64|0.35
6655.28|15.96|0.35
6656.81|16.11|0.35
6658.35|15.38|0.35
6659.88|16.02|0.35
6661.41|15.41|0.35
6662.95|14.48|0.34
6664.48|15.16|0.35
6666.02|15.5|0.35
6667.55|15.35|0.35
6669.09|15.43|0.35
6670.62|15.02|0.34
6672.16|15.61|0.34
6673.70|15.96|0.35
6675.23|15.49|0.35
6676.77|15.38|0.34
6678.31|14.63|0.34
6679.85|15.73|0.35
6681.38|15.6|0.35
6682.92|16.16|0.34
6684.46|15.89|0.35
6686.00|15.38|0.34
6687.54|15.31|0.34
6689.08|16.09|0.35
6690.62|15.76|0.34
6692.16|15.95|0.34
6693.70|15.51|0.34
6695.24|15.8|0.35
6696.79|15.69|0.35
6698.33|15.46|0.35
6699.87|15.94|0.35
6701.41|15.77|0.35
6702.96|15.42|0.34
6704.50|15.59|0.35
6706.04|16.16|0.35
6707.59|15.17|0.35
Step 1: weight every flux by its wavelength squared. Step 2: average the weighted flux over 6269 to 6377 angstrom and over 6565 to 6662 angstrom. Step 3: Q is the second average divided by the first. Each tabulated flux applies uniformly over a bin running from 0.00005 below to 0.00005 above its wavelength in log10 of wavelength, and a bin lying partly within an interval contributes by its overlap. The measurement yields 1.08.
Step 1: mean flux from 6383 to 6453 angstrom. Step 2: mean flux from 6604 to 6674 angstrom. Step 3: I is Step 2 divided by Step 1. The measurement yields 1.0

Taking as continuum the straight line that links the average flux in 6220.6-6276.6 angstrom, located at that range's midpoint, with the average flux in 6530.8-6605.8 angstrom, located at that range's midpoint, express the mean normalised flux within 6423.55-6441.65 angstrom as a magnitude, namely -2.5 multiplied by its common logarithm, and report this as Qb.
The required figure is 0.006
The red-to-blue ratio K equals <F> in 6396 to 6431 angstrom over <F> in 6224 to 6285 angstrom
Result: 1.0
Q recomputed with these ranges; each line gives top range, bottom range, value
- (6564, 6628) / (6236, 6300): 1.09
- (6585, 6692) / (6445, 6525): 1.05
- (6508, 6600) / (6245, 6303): 1.08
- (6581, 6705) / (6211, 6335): 1.11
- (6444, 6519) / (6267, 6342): 1.05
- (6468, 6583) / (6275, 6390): 1.05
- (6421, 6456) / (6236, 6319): 1.04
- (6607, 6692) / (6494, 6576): 1.05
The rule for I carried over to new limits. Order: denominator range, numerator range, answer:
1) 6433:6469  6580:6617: 1.00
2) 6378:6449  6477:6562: 1.00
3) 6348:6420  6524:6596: 0.98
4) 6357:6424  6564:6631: 0.99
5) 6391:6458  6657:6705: 1.00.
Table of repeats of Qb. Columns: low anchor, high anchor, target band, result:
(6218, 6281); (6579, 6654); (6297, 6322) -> 0.015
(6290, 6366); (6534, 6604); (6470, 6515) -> -0.013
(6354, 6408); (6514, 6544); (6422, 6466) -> 0.024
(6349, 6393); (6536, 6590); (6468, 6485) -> -0.031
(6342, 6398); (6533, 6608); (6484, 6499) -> 0.025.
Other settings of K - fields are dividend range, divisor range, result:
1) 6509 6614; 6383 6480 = 0.99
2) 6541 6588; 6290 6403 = 0.97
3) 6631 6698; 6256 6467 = 0.99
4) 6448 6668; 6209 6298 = 0.98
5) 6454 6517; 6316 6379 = 0.99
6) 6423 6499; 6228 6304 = 0.99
